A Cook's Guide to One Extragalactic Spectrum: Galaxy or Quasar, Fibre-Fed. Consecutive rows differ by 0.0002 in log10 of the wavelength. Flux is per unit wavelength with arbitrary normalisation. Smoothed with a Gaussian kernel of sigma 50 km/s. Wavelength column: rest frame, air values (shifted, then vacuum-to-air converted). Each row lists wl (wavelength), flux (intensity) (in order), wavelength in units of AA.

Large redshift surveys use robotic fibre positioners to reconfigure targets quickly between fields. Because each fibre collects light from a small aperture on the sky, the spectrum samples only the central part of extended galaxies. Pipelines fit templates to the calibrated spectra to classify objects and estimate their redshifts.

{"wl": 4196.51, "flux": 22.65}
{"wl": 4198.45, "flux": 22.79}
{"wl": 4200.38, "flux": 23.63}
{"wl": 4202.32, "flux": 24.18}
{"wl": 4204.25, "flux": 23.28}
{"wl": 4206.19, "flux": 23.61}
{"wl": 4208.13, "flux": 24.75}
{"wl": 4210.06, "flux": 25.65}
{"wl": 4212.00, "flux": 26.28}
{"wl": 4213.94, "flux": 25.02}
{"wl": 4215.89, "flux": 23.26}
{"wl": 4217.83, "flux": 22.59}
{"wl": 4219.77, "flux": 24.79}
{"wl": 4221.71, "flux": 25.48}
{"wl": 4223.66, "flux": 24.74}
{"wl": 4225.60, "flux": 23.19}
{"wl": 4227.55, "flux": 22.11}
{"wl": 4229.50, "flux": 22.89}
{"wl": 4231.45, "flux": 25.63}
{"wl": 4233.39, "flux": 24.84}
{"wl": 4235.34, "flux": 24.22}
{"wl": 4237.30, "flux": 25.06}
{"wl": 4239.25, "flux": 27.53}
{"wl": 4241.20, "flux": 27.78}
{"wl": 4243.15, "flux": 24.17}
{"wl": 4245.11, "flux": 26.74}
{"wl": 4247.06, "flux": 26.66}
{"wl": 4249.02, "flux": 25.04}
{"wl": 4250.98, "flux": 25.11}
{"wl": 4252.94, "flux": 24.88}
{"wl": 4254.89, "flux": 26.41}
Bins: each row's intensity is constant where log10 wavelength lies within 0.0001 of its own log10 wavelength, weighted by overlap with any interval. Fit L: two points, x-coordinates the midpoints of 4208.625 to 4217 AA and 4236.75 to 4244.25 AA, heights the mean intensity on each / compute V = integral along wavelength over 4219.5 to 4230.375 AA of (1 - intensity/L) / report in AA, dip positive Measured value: 0.7 AA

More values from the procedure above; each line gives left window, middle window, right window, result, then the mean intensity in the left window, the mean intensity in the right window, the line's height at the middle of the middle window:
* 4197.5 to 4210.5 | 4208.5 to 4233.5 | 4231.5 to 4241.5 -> 0.53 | 23.9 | 25.7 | 24.9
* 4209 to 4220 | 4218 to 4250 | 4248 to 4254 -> -0.20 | 24.6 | 25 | 24.8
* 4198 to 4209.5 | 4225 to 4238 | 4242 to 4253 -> 0.47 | 23.8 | 25.5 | 24.9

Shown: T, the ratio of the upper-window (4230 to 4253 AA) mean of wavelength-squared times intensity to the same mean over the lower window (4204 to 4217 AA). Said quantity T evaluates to 1.1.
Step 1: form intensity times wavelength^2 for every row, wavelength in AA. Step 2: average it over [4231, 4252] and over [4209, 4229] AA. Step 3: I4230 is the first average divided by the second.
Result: 1.1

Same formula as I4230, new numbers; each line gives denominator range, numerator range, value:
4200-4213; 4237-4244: 1.09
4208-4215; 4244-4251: 1.04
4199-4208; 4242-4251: 1.10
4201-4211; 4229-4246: 1.07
